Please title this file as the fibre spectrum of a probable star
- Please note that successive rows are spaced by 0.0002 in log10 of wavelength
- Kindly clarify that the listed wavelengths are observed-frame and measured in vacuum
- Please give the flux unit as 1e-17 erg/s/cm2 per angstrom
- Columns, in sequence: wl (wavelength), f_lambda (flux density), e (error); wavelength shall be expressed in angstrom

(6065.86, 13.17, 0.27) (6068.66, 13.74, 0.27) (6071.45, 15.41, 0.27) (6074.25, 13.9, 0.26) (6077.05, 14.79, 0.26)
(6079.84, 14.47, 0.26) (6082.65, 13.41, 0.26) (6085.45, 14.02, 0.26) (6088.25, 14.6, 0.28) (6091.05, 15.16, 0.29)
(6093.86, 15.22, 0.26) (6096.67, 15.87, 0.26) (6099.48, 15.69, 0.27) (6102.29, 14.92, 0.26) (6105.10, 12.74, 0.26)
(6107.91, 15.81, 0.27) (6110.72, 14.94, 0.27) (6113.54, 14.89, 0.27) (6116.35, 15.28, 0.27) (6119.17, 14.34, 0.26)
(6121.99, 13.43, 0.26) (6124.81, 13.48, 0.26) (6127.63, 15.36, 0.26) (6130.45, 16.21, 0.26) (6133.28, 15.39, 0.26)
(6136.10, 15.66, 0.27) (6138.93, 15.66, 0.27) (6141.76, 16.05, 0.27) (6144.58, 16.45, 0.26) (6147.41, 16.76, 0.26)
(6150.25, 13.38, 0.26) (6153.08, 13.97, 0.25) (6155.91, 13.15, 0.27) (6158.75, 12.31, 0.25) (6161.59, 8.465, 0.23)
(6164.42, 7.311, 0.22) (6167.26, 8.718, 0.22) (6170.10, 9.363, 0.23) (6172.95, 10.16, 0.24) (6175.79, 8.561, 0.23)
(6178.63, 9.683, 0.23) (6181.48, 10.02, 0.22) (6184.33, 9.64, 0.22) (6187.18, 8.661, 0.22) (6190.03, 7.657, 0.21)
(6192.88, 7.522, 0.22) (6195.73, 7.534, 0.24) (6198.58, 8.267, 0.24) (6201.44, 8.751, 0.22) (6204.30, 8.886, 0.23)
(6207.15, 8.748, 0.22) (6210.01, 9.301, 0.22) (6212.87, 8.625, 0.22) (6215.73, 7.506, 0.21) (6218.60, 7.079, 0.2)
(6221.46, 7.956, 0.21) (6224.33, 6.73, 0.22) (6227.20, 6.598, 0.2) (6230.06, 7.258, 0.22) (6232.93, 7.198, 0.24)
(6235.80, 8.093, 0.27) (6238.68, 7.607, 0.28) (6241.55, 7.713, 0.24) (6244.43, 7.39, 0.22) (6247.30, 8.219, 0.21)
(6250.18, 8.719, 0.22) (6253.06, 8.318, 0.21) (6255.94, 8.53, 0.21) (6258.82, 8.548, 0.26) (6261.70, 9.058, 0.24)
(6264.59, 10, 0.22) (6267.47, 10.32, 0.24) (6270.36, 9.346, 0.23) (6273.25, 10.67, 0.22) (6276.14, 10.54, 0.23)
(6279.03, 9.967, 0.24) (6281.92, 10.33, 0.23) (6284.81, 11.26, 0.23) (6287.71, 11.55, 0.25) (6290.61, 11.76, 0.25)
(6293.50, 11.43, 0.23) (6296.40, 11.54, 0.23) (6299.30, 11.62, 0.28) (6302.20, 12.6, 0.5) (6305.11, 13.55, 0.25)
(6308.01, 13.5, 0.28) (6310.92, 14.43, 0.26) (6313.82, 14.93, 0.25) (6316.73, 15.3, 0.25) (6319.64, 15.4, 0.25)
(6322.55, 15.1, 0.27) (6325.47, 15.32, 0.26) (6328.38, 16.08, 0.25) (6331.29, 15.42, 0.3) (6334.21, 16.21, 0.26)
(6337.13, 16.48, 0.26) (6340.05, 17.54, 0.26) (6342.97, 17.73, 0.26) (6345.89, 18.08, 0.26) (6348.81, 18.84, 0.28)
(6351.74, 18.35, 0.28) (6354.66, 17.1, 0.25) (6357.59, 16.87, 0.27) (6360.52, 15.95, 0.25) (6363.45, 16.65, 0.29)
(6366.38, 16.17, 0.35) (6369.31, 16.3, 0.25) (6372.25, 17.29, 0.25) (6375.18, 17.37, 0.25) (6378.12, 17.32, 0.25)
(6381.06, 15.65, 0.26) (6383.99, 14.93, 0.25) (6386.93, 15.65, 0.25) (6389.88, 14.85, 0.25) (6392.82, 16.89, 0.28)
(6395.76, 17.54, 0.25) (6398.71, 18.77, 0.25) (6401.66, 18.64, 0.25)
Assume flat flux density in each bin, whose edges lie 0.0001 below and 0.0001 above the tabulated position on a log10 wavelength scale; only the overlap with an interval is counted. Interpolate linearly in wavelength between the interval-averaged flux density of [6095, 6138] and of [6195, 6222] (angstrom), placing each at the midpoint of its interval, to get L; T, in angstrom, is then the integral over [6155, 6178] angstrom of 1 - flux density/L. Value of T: 3.4 angstrom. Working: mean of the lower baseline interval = 14.9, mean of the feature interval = 9.68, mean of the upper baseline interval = 8.29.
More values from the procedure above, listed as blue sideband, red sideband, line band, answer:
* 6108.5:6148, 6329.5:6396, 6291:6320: 5.5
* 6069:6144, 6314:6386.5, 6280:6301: 6.2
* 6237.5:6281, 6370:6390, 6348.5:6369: -2.8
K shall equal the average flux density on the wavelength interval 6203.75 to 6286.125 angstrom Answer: 8.64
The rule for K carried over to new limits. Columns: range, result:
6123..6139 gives 15.2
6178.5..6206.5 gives 8.62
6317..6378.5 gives 16.7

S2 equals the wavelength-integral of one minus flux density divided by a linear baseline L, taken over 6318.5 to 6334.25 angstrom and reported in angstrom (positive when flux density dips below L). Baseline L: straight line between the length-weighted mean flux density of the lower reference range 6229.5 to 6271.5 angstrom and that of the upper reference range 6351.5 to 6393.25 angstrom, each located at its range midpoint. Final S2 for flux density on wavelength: -2.5 angstrom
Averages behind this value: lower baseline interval 8.44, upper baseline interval 16.4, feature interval 15.5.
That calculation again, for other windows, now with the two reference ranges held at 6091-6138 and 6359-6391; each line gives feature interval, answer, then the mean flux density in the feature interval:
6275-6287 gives 3.9 angstrom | 10.6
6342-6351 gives -1.2 angstrom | 18.3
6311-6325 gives 0.7 angstrom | 15.1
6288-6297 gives 2.4 angstrom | 11.6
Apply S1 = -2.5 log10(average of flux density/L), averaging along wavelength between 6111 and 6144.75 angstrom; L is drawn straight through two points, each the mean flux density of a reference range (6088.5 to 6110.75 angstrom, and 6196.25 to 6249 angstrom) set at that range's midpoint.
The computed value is -0.14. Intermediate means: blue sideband 15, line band 15.1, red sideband 7.88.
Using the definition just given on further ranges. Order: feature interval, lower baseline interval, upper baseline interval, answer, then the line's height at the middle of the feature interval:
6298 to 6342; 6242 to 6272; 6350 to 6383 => -0.11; 13.4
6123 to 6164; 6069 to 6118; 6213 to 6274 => -0.13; 12.6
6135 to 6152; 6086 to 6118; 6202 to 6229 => -0.25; 12.4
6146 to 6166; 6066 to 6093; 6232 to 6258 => -0.06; 11.4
